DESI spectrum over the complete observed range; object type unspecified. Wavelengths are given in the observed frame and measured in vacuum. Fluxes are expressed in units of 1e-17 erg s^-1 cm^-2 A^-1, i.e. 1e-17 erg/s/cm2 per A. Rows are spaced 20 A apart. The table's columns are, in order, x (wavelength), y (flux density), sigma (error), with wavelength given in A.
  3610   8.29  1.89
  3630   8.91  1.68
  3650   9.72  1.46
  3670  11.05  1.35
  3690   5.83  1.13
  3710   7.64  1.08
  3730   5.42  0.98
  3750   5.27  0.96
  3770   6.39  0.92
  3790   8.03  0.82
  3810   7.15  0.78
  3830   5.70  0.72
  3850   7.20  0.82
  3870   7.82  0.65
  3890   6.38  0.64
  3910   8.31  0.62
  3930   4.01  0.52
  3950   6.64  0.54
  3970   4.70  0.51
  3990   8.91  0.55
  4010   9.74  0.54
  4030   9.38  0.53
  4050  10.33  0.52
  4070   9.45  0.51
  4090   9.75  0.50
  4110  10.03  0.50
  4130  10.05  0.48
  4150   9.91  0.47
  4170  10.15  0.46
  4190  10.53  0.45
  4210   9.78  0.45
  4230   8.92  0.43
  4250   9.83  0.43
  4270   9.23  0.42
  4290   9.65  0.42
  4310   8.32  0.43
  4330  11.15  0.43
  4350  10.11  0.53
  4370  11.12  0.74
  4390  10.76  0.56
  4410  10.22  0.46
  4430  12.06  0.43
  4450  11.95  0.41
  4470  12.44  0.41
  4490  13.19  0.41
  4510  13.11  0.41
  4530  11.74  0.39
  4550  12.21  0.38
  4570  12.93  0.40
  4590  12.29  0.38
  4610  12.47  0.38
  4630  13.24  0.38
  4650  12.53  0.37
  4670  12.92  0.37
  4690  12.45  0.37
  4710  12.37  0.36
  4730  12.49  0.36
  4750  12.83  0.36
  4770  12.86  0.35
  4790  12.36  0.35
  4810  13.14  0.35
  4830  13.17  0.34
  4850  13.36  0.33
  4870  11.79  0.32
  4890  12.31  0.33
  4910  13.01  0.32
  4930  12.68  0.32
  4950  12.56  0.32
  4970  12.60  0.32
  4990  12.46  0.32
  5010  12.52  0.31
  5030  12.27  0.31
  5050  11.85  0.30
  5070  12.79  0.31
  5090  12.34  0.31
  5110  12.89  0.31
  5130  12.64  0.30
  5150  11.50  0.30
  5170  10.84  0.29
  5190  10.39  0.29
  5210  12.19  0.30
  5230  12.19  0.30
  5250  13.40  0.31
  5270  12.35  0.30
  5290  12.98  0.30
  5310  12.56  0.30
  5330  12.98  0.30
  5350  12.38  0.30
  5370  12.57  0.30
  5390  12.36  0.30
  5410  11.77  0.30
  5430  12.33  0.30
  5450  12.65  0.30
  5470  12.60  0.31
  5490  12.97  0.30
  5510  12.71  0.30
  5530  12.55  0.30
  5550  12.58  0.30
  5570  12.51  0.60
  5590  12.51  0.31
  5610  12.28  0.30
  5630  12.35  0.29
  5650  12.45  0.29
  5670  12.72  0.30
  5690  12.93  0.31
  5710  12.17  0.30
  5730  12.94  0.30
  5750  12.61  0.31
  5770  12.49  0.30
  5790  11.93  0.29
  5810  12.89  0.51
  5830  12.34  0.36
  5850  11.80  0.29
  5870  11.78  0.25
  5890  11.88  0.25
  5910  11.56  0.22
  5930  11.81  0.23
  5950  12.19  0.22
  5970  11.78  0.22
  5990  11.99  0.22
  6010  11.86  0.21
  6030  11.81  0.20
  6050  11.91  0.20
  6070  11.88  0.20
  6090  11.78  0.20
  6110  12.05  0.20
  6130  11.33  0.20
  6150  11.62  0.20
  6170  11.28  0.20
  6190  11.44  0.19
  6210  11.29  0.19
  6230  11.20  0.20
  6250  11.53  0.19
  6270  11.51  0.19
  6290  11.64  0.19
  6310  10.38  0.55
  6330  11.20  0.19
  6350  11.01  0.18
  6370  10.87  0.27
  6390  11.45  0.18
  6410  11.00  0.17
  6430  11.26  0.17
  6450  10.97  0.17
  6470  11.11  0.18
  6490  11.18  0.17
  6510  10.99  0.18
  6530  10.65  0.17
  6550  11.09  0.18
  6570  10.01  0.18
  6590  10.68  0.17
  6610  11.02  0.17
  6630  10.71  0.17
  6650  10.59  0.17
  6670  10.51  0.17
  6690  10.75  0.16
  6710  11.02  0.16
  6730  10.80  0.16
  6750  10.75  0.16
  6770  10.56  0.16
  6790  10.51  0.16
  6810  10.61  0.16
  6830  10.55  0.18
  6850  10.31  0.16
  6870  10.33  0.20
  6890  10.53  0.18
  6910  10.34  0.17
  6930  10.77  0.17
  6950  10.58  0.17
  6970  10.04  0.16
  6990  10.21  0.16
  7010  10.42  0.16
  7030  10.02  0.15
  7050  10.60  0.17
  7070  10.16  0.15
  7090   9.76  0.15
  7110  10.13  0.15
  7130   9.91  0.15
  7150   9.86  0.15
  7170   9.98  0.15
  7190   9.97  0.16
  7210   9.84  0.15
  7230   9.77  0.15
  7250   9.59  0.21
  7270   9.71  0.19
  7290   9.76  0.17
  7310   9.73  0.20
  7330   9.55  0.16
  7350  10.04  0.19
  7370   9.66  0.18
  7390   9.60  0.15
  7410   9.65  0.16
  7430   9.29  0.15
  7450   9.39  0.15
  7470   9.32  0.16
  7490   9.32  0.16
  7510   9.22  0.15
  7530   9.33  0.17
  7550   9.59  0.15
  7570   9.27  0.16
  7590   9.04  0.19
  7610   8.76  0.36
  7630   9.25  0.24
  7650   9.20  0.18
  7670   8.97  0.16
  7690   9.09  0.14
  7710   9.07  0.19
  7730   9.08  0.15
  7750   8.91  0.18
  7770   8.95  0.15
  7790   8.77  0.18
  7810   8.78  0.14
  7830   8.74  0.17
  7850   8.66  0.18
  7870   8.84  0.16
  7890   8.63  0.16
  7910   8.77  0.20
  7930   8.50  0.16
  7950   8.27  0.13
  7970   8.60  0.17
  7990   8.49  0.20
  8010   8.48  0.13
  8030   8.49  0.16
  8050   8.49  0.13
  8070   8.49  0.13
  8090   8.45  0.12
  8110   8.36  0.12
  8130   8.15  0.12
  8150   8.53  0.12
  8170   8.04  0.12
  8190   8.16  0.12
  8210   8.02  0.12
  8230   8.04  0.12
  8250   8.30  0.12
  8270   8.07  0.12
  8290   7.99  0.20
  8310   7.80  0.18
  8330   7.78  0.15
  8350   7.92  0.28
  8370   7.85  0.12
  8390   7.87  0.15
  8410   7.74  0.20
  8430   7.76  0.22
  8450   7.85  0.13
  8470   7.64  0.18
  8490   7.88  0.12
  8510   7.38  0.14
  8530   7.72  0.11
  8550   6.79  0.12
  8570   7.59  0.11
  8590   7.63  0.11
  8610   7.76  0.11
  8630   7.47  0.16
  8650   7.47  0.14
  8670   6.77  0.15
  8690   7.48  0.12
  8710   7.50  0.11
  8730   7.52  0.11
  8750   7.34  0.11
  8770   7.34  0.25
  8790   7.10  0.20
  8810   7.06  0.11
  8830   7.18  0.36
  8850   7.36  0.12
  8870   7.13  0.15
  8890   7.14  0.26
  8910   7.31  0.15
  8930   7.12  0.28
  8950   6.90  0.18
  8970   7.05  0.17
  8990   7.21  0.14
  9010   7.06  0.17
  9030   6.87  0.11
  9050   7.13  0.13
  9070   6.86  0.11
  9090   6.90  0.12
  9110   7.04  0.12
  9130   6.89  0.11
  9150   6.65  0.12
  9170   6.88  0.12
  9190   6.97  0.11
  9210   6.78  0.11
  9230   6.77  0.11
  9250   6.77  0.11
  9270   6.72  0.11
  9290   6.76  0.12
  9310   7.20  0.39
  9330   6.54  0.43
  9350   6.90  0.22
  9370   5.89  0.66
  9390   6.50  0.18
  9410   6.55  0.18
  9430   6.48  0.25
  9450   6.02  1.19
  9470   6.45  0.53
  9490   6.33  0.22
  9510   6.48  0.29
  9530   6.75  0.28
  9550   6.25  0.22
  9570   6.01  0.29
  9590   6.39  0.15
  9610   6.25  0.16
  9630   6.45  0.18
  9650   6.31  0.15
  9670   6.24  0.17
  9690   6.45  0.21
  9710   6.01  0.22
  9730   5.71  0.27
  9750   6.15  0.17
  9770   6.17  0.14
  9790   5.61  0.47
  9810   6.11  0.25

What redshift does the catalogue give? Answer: 0.001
